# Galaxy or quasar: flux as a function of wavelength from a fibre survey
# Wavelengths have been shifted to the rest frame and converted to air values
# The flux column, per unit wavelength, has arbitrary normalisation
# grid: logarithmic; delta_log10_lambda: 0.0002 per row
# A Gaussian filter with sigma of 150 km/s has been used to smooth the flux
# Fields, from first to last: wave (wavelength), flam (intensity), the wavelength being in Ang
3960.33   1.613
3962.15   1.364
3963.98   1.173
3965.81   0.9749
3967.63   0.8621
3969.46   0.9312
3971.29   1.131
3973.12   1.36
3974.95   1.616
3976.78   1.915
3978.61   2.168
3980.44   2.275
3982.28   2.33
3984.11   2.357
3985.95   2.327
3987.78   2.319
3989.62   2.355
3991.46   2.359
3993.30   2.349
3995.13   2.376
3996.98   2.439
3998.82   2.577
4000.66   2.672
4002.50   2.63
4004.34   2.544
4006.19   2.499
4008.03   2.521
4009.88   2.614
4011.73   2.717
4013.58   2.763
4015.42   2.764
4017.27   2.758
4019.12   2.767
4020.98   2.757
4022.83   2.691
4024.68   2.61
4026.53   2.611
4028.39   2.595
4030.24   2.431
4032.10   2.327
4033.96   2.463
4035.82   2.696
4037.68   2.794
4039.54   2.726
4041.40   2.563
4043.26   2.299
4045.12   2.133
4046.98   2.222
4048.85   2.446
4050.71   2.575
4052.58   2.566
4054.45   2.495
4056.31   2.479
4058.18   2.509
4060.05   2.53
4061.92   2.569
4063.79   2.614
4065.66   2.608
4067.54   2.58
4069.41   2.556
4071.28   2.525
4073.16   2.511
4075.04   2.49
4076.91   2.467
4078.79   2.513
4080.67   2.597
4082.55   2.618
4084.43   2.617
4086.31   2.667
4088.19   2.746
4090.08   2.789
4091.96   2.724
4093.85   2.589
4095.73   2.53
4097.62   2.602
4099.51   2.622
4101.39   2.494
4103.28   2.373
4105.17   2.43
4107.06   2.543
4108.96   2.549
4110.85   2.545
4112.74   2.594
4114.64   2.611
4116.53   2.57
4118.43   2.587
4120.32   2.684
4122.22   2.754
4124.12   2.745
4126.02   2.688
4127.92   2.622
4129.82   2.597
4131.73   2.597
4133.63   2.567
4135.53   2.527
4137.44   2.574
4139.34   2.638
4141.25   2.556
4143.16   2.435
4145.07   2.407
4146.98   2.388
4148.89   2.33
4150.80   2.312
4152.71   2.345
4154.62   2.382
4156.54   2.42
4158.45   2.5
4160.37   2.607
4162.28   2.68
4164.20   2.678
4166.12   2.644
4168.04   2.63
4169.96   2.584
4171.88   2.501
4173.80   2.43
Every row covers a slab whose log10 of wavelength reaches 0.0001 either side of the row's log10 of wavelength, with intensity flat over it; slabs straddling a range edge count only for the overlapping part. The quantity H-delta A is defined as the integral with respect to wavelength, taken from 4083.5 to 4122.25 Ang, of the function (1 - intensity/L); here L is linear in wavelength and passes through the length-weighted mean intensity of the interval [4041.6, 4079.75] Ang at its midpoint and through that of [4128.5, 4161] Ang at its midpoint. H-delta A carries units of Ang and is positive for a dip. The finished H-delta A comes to -1.8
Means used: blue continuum 2.49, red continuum 2.48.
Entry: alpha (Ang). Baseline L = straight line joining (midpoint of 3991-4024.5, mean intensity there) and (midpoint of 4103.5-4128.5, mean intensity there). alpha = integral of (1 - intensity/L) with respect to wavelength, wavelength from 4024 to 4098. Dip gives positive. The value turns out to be 1.53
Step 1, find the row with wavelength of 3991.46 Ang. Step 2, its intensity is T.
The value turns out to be 2.359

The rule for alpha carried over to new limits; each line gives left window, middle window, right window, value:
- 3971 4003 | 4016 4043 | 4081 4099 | -2.6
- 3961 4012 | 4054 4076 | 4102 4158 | -2.1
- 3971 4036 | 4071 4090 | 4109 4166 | -0.7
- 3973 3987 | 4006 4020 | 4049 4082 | -2.6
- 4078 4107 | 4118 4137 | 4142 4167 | -0.8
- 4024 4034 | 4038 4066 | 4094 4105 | 0.2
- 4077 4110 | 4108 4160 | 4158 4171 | 1.3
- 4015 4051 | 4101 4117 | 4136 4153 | -0.3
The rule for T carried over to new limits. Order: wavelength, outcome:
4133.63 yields 2.567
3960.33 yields 1.613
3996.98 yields 2.439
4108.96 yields 2.549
